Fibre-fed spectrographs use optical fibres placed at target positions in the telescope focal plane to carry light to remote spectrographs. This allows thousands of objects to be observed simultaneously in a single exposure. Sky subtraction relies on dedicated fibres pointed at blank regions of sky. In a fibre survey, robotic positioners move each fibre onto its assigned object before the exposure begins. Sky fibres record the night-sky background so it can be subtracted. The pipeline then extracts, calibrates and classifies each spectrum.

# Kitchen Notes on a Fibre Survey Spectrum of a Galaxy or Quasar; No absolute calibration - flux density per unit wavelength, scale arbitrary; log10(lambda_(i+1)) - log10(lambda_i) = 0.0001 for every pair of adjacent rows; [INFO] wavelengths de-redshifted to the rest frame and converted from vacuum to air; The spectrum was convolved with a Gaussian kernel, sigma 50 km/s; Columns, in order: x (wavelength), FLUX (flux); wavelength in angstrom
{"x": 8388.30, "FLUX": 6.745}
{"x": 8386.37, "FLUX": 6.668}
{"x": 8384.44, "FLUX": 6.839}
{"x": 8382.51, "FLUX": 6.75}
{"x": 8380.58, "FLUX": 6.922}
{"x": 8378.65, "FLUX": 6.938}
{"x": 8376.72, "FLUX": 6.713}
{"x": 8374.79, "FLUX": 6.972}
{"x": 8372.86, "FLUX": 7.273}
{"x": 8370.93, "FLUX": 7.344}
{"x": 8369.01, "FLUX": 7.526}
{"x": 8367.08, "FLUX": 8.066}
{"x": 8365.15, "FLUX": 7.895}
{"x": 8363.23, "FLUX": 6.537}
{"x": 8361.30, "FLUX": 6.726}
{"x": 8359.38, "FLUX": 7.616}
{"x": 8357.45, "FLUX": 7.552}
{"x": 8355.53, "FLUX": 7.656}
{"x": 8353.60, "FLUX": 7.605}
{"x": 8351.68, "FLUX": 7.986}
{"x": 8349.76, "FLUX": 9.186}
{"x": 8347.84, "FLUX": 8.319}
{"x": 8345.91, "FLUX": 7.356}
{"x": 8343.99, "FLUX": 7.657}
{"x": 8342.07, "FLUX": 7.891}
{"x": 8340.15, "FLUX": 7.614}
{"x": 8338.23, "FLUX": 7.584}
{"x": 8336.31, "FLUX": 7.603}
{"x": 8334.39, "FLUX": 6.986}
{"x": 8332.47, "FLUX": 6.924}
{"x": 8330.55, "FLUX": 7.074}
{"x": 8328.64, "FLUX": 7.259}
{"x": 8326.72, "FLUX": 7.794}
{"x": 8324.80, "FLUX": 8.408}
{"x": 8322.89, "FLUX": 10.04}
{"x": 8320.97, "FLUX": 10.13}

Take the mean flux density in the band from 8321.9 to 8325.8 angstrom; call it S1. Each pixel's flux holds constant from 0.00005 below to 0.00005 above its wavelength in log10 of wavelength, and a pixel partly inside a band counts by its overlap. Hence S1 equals 9.22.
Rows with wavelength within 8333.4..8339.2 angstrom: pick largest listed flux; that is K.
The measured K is 7.603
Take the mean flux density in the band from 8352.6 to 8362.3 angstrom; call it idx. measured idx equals 7.43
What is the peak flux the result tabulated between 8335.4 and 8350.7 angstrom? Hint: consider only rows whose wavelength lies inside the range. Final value 9.186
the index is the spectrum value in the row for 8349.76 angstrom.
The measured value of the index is 9.186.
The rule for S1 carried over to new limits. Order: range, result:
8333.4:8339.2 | 7.39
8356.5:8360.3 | 7.57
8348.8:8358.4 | 8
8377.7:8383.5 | 6.87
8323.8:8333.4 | 7.51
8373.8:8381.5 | 6.88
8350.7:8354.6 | 7.8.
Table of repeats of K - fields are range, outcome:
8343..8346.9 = 7.657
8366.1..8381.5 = 8.066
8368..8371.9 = 7.526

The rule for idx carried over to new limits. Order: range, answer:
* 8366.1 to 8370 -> 7.79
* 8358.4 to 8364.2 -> 6.96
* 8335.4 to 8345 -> 7.67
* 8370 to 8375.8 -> 7.18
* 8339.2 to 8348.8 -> 7.76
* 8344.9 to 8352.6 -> 8.21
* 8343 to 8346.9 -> 7.5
